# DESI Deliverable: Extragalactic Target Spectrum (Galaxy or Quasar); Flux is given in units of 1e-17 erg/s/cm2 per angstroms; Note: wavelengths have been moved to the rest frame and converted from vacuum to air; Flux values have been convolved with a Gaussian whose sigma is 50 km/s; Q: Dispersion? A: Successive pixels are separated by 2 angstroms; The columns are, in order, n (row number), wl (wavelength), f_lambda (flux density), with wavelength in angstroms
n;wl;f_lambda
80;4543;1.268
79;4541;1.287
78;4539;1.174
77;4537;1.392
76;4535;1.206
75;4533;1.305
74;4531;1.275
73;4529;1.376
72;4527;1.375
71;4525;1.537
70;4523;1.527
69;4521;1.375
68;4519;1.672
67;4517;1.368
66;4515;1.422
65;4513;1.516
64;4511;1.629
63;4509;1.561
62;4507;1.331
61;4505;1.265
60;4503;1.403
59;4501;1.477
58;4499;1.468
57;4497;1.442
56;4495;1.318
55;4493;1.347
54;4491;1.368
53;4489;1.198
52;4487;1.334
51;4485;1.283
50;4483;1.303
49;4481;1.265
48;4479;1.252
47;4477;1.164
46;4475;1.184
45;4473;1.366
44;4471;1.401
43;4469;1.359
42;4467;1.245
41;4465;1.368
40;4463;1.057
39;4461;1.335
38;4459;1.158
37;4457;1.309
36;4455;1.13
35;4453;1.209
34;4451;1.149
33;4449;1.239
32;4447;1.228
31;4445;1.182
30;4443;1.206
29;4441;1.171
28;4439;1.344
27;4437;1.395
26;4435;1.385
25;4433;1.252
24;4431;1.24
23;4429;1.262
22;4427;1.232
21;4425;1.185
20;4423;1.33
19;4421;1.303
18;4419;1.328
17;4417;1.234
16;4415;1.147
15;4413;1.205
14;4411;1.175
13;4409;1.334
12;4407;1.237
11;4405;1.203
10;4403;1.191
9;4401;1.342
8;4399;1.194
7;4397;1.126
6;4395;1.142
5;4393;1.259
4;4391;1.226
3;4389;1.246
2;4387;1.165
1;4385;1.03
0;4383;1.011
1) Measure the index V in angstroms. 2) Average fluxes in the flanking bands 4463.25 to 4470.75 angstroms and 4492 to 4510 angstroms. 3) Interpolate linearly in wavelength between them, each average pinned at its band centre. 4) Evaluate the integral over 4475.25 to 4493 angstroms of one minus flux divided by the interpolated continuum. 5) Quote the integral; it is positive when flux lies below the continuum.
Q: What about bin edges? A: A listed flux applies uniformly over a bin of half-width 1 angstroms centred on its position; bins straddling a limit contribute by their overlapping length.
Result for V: 1.1 angstroms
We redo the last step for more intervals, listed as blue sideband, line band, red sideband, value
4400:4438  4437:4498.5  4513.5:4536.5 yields 2.8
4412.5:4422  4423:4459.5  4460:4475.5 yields 0.8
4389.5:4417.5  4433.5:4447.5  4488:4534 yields 0.1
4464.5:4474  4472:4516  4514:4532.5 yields 0.9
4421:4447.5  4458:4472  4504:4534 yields 0.6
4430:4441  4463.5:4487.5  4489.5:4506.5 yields 1.2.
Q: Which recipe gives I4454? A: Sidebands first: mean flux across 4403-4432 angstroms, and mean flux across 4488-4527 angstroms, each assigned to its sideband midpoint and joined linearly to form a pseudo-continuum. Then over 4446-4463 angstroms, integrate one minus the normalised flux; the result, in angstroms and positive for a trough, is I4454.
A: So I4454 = 1.4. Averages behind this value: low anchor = 1.24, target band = 1.21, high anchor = 1.43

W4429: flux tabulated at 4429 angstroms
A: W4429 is 1.262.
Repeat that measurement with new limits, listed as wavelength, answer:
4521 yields 1.375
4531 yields 1.275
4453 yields 1.209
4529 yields 1.376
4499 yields 1.468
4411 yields 1.175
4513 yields 1.516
